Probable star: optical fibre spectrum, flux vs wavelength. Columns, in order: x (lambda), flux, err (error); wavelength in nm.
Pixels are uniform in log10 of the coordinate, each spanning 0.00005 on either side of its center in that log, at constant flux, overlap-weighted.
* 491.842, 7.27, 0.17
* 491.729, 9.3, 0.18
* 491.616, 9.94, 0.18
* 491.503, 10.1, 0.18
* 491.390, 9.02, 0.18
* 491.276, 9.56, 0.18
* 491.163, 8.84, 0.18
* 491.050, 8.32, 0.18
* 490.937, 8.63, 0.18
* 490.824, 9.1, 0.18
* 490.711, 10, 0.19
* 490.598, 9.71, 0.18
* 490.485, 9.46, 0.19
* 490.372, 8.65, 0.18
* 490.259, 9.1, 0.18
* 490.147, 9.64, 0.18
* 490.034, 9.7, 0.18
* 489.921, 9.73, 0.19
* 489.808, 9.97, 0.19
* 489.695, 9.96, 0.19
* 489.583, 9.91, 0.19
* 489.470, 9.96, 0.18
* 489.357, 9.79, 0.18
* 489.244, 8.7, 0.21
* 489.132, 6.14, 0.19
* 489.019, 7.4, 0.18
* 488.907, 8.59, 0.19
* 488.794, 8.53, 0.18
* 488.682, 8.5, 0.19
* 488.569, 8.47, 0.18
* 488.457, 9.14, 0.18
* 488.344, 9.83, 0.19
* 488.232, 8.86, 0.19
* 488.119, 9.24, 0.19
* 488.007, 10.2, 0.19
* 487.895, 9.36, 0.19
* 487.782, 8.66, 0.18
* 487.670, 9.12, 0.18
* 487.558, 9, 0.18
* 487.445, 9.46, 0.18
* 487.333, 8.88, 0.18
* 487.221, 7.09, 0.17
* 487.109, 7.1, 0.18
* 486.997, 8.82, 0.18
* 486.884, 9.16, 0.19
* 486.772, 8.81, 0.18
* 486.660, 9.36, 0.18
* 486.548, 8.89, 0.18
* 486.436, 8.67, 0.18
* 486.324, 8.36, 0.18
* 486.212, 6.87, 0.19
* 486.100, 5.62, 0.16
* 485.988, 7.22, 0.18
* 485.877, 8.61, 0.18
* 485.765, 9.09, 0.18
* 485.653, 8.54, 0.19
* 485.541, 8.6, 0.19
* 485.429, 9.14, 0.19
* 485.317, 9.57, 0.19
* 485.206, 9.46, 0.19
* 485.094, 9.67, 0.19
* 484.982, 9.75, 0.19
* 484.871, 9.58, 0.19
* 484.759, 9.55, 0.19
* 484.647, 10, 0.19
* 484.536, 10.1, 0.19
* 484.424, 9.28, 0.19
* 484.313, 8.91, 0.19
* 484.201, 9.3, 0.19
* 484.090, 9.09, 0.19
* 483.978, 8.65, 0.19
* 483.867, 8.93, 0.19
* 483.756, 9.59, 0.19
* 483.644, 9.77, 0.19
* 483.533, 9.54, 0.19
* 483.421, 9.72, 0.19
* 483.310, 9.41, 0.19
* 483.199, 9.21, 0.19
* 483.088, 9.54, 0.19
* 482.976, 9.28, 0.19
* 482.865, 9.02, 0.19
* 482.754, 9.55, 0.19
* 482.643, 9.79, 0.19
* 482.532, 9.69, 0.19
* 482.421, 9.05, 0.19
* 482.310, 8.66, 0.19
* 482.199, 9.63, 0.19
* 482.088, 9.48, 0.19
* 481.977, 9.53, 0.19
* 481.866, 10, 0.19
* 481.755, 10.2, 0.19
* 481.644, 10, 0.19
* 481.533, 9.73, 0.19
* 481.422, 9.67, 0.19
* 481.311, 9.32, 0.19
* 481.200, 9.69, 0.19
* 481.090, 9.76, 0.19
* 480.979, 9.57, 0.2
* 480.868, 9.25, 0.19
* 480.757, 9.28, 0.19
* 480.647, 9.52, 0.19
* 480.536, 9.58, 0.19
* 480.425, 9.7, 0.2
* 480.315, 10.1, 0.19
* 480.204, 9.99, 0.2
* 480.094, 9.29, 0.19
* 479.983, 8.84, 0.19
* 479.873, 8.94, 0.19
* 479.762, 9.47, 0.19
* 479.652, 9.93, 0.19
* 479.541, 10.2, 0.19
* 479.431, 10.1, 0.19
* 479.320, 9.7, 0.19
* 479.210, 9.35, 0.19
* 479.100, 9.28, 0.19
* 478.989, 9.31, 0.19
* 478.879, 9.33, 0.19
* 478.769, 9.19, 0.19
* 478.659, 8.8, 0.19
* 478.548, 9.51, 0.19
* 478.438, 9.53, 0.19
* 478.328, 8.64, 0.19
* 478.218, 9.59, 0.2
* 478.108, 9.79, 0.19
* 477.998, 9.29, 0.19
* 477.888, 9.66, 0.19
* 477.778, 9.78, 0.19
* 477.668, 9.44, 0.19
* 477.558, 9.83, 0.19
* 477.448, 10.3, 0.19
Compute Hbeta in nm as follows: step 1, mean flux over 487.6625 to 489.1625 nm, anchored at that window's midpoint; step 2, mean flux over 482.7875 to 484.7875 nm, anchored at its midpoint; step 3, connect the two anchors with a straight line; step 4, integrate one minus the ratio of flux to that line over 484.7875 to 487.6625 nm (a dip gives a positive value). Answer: 0.13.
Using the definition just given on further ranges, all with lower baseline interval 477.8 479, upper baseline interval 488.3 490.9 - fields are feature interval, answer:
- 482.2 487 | 0.08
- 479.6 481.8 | -0.07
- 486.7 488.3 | 0.05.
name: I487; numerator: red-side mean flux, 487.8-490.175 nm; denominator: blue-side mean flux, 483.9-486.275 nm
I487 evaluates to 1.0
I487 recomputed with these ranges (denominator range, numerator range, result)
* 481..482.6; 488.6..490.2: 0.94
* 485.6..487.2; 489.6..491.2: 1.14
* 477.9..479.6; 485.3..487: 0.89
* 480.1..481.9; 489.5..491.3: 0.97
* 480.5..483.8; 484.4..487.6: 0.92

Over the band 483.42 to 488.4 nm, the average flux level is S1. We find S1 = 8.95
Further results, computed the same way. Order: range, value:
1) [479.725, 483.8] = 9.52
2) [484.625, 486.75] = 8.75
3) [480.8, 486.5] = 9.22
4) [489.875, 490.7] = 9.46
